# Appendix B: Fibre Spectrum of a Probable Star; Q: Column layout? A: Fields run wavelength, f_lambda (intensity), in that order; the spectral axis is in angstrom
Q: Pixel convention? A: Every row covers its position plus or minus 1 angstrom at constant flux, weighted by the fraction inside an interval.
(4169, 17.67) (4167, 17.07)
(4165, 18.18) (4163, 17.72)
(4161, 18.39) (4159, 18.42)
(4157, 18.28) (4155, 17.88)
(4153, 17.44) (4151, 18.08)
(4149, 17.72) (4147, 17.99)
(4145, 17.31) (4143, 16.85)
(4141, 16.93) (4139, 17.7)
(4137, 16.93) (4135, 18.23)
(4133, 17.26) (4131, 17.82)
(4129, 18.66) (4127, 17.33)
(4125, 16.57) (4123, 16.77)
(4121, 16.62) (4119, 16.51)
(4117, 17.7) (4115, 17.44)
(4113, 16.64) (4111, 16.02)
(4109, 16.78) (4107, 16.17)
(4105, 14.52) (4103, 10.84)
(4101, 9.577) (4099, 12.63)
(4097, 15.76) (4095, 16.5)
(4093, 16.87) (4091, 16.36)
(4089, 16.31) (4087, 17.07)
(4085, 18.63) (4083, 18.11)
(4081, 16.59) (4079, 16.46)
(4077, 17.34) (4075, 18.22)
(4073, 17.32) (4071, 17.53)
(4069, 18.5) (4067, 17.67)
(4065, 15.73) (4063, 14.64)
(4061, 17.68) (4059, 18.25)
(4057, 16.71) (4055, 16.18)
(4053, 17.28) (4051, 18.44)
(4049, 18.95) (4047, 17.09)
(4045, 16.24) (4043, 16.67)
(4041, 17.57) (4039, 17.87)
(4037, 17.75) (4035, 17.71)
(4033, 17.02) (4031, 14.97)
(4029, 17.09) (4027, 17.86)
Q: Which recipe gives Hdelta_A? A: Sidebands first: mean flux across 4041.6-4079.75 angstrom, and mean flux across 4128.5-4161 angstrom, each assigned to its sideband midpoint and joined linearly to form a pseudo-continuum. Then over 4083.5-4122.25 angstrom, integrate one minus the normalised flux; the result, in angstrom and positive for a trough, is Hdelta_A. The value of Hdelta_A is 3.8 angstrom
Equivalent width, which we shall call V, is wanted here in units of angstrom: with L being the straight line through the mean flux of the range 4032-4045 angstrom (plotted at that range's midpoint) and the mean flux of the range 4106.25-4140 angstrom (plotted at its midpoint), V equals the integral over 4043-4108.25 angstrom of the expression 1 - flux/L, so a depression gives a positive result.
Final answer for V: 3.0 angstrom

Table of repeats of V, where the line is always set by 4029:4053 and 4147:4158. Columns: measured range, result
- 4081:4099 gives 0.9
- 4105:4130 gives 1.2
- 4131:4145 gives 0.4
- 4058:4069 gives 0.3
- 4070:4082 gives 0.2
